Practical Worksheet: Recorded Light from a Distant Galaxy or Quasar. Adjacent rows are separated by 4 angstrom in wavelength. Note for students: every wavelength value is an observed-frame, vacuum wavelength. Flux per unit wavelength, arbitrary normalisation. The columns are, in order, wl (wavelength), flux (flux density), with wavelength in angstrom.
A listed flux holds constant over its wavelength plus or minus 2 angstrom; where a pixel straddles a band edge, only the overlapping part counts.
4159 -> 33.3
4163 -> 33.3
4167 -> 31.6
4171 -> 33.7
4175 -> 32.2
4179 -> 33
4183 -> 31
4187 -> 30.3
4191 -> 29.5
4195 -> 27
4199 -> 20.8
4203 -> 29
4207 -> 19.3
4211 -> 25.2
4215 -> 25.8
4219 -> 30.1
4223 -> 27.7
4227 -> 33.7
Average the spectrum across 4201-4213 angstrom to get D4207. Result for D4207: 24.5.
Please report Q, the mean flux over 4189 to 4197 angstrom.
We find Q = 28.2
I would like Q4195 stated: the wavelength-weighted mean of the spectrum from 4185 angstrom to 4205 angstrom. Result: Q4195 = 27.3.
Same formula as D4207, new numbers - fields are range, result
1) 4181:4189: 30.6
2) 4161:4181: 32.8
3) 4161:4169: 32.5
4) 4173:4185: 32.1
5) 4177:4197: 30.2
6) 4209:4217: 25.5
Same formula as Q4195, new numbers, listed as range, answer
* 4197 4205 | 24.9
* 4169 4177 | 33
